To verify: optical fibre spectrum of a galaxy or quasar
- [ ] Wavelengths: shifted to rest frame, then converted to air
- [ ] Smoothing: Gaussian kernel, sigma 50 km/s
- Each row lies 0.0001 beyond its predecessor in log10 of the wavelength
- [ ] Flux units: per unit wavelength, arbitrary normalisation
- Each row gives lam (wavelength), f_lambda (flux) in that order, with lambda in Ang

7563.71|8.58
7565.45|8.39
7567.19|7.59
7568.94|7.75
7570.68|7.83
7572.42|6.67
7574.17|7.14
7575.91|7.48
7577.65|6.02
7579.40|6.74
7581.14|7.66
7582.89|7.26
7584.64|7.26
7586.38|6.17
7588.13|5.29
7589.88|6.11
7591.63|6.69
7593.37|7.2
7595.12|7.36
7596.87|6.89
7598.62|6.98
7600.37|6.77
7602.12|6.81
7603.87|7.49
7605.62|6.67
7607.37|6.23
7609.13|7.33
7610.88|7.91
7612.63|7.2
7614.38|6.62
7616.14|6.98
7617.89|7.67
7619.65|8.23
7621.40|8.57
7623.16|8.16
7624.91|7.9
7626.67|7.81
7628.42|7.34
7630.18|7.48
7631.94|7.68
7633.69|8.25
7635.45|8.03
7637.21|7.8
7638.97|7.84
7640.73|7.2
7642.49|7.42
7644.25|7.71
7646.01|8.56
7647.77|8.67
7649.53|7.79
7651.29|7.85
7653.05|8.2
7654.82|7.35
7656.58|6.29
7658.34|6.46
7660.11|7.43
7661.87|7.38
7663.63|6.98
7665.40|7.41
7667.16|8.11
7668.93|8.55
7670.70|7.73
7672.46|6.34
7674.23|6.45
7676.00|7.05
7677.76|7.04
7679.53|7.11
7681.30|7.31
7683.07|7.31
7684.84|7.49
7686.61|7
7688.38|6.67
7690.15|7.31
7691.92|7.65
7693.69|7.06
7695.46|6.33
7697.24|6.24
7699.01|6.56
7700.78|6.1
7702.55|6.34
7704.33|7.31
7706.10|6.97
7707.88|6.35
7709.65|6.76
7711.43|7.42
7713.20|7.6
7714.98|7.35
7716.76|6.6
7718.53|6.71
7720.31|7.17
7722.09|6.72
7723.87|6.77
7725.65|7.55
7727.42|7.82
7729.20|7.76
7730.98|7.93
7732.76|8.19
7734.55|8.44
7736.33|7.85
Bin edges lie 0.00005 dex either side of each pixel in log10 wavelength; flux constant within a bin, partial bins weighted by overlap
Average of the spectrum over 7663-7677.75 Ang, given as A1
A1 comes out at 7.32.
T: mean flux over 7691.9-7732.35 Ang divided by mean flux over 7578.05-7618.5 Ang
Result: 1.01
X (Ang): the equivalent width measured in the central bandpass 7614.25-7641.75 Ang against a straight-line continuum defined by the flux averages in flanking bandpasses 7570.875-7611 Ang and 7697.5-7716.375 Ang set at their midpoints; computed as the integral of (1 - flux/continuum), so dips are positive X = -3.6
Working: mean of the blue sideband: 6.87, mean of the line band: 7.75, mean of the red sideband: 6.85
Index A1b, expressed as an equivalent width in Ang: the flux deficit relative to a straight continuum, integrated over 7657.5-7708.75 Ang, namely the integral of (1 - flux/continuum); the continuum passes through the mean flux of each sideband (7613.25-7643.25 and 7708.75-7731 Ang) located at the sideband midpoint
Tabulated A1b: 2.6 Ang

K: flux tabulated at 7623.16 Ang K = 8.16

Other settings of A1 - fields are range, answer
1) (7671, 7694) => 7.08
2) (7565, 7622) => 7.1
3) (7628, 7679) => 7.53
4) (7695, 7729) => 6.9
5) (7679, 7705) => 6.91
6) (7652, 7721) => 7.06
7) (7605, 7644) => 7.57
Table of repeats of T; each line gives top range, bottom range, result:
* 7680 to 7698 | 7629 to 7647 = 0.90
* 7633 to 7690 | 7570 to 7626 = 1.05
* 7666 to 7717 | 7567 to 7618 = 1.01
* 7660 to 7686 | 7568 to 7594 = 1.06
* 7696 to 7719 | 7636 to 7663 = 0.89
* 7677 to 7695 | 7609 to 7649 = 0.92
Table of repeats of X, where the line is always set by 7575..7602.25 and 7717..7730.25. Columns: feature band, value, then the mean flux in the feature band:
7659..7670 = -0.94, 7.62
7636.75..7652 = -2.00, 7.87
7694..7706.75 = 1.01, 6.57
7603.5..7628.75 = -2.20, 7.48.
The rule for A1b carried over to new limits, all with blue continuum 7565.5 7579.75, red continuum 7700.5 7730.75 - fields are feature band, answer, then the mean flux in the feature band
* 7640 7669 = -1.83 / 7.59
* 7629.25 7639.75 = -1.00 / 7.84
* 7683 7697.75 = 0.17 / 7.01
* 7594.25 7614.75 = 0.47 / 7.03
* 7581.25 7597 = 1.06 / 6.73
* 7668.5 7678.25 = -0.04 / 7.14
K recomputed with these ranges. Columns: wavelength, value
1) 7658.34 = 6.46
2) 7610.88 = 7.91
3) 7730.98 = 7.93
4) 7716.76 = 6.6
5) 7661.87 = 7.38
